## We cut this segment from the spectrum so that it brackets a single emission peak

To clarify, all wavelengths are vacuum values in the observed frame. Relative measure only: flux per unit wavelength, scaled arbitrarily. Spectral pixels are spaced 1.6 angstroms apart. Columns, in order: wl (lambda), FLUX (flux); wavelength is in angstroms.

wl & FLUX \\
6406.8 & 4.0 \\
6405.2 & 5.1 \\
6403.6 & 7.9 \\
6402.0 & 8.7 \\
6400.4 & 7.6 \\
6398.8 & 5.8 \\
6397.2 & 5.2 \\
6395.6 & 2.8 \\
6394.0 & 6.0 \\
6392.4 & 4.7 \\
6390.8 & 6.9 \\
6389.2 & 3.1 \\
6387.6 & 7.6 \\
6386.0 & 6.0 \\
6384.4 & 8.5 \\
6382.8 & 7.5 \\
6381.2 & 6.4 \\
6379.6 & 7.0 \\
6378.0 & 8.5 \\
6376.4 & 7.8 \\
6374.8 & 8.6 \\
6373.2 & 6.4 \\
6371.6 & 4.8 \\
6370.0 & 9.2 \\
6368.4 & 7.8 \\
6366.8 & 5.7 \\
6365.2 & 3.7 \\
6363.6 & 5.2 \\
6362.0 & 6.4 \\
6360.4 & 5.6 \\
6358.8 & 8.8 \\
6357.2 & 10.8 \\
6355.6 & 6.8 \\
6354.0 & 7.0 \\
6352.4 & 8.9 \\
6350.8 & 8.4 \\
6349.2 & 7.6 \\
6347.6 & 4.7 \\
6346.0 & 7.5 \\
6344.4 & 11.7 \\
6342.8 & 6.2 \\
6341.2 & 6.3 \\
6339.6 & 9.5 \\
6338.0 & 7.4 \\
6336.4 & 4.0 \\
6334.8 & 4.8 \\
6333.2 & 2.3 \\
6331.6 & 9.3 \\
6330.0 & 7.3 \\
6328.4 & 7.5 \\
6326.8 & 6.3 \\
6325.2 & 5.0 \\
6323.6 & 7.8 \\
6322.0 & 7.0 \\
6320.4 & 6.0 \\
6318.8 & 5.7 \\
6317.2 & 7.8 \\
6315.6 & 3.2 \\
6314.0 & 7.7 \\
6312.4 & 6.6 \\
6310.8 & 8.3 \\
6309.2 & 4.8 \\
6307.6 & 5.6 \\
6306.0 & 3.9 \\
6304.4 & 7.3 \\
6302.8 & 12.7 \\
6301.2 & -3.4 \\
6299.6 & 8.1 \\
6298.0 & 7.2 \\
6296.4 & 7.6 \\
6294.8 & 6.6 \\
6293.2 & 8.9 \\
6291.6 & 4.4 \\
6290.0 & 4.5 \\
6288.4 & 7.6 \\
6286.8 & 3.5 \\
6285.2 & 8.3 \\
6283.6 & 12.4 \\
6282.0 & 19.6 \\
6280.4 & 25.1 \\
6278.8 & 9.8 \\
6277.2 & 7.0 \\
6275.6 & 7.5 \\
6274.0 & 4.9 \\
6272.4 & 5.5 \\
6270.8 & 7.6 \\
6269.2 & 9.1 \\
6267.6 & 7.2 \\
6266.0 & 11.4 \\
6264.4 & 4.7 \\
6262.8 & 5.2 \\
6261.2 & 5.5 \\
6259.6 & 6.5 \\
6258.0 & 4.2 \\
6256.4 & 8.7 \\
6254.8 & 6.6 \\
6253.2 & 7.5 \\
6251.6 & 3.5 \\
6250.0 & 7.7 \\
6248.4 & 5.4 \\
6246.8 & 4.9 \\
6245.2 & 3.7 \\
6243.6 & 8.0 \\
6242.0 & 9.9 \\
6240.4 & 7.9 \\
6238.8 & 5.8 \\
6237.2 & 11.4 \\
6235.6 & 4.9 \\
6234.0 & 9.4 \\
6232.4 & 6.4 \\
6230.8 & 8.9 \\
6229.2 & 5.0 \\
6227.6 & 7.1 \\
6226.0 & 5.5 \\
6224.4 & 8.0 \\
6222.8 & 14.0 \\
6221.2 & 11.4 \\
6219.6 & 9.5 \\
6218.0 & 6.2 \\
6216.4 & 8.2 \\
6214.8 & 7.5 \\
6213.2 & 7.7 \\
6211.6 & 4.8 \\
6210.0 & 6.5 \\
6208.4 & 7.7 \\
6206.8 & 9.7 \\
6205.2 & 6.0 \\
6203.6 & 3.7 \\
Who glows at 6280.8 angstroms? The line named [O III]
